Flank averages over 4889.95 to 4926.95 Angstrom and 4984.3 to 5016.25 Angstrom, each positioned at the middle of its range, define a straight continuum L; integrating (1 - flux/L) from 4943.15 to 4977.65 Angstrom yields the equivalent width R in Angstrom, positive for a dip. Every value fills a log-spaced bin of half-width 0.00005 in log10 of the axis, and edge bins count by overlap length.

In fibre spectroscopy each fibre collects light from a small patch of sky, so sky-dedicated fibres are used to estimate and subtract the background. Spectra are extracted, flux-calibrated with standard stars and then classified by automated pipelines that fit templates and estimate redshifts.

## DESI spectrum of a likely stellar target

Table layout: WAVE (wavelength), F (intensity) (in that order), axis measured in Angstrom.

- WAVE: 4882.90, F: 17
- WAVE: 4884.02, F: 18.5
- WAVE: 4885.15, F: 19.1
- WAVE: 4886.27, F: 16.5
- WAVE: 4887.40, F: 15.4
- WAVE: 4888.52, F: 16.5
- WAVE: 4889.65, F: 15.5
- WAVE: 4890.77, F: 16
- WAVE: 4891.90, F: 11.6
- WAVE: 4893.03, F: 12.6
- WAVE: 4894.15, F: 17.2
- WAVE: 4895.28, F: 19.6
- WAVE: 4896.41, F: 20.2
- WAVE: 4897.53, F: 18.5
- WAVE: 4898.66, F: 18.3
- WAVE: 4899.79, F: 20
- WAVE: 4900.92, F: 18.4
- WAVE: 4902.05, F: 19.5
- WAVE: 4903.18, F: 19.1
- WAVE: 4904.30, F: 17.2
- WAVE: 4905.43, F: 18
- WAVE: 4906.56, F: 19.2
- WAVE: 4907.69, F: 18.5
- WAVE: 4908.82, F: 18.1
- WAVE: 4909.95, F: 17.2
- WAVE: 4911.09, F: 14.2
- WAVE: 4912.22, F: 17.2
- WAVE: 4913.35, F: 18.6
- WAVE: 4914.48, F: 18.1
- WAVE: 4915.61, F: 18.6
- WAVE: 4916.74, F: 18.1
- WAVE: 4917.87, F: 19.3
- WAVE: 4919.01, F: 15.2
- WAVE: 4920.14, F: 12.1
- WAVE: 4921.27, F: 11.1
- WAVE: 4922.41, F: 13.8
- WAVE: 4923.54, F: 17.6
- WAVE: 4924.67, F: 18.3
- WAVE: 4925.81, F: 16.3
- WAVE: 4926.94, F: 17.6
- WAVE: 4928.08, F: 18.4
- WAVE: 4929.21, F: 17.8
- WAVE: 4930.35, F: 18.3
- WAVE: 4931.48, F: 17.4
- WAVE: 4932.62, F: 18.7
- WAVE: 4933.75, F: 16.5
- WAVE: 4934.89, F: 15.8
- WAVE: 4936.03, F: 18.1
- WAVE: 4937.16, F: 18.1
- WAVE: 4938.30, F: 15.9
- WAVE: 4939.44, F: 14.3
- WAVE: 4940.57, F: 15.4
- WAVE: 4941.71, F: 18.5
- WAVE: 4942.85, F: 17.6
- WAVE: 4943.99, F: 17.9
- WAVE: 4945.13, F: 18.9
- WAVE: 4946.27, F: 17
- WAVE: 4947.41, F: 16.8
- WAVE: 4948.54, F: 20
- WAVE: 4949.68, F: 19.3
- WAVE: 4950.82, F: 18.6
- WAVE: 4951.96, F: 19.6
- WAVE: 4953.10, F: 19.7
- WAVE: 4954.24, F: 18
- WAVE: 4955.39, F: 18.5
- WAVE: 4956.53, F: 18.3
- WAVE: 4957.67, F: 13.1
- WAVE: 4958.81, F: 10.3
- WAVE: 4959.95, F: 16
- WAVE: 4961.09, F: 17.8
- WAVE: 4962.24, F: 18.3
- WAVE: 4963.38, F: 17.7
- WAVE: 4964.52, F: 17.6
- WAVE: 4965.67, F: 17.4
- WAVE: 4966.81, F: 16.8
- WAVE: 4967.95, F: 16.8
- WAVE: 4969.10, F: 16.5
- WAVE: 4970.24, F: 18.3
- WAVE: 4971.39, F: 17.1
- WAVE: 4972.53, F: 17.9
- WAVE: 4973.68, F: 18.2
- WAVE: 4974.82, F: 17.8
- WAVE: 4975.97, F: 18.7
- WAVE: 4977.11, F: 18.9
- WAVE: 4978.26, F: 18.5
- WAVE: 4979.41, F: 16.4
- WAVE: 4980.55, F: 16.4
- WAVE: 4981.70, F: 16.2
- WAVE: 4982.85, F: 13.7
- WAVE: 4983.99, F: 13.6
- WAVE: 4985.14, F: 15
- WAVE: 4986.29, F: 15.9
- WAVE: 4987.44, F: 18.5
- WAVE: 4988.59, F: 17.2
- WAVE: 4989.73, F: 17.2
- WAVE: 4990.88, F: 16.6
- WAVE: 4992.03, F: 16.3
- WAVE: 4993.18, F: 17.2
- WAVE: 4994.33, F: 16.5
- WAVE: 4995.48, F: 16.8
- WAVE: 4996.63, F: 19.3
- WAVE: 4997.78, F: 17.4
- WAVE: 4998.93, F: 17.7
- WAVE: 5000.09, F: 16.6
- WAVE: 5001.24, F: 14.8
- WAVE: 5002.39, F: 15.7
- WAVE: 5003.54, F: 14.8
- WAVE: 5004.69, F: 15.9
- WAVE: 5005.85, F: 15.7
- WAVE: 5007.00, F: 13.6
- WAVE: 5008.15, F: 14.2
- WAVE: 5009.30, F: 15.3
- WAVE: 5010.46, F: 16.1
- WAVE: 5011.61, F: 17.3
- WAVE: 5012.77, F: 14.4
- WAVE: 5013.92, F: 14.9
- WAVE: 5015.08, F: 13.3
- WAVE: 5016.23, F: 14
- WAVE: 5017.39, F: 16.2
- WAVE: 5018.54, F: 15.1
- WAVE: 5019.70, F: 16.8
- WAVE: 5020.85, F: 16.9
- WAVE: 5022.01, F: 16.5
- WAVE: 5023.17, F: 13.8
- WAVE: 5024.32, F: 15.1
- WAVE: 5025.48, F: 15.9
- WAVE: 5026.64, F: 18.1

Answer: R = -2.3 Angstrom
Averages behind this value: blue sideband 17.1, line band 17.6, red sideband 16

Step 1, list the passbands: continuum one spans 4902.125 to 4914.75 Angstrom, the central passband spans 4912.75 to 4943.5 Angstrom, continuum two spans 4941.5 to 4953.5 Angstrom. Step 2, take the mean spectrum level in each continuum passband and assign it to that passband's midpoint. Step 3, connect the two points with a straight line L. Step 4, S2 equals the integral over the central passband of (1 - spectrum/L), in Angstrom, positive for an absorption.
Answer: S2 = 2.2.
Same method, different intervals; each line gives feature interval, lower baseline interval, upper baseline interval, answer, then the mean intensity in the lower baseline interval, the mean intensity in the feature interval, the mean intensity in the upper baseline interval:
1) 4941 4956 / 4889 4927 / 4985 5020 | -1.7 Angstrom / 17.1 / 18.5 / 16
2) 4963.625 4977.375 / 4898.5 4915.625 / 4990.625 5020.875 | -0.8 Angstrom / 18.1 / 17.6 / 15.9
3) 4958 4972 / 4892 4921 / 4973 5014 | 0.1 Angstrom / 17.6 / 16.7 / 16.4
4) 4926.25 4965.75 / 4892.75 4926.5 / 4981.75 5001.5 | -1.0 Angstrom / 17.4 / 17.4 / 16.5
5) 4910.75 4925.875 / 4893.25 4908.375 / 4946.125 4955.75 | 1.9 Angstrom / 18.6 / 16.4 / 18.7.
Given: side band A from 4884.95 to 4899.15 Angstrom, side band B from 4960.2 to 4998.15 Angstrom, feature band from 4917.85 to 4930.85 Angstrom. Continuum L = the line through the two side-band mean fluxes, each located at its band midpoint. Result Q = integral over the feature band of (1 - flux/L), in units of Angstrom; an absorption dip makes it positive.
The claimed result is 0.48 Angstrom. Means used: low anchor 16.6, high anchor 17.1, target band 16.2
